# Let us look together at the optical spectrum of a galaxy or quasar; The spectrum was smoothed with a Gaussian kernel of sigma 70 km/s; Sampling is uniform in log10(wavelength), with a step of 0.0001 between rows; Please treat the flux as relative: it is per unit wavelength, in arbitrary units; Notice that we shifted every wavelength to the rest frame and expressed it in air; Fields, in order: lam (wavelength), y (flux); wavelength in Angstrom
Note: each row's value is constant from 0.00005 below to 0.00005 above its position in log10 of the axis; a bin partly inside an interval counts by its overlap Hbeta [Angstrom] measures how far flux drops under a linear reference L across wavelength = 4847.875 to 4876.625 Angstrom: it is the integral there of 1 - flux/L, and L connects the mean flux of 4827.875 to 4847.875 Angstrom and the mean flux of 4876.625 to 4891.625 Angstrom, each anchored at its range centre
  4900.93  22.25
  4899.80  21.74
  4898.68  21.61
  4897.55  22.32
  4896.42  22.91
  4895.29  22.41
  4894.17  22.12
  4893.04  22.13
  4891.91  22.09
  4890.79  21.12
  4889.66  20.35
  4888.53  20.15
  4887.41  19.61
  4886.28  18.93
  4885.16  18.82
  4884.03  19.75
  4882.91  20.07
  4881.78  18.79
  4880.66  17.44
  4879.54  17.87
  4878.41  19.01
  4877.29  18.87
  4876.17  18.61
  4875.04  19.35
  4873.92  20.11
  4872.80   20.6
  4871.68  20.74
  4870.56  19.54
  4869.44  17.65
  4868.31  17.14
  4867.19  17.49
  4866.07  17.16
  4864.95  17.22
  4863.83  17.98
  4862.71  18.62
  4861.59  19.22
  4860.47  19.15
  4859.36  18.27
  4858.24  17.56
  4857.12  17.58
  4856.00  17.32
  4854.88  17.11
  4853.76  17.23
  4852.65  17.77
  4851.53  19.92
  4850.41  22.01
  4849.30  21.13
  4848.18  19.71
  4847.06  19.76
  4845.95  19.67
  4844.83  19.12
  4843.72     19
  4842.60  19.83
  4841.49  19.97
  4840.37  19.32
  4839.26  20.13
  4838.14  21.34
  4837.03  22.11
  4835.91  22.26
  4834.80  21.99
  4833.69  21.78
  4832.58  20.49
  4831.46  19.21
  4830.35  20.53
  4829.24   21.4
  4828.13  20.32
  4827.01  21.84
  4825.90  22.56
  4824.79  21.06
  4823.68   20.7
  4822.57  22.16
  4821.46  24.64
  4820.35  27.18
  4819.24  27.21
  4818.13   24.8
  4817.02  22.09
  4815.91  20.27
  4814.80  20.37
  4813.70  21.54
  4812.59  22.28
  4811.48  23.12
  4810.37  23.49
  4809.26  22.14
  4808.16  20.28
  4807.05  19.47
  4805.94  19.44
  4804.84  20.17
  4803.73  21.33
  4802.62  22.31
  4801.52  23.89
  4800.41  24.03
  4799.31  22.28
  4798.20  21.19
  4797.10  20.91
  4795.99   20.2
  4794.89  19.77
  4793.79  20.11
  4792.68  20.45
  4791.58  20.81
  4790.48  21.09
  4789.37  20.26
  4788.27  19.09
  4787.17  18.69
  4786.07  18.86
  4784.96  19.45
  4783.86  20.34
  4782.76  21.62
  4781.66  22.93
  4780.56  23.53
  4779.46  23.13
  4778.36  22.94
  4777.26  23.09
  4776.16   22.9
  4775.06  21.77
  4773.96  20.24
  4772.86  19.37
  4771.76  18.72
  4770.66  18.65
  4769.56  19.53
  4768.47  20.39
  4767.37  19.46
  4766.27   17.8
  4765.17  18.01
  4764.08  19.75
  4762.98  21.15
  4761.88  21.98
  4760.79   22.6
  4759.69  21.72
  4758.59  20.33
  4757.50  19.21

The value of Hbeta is 1.7 Angstrom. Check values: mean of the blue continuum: 20.5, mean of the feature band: 18.7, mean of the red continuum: 19.3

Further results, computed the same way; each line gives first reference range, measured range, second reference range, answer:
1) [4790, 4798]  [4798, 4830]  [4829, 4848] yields -2.7 Angstrom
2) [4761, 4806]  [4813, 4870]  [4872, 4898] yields 0.6 Angstrom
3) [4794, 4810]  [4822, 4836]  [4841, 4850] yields -0.6 Angstrom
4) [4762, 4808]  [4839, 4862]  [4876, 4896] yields 1.3 Angstrom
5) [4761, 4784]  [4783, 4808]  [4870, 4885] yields -0.2 Angstrom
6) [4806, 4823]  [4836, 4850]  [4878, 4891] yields 0.7 Angstrom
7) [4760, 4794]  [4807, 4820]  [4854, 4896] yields -1.5 Angstrom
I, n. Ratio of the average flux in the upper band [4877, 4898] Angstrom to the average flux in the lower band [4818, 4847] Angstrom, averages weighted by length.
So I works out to 0.94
